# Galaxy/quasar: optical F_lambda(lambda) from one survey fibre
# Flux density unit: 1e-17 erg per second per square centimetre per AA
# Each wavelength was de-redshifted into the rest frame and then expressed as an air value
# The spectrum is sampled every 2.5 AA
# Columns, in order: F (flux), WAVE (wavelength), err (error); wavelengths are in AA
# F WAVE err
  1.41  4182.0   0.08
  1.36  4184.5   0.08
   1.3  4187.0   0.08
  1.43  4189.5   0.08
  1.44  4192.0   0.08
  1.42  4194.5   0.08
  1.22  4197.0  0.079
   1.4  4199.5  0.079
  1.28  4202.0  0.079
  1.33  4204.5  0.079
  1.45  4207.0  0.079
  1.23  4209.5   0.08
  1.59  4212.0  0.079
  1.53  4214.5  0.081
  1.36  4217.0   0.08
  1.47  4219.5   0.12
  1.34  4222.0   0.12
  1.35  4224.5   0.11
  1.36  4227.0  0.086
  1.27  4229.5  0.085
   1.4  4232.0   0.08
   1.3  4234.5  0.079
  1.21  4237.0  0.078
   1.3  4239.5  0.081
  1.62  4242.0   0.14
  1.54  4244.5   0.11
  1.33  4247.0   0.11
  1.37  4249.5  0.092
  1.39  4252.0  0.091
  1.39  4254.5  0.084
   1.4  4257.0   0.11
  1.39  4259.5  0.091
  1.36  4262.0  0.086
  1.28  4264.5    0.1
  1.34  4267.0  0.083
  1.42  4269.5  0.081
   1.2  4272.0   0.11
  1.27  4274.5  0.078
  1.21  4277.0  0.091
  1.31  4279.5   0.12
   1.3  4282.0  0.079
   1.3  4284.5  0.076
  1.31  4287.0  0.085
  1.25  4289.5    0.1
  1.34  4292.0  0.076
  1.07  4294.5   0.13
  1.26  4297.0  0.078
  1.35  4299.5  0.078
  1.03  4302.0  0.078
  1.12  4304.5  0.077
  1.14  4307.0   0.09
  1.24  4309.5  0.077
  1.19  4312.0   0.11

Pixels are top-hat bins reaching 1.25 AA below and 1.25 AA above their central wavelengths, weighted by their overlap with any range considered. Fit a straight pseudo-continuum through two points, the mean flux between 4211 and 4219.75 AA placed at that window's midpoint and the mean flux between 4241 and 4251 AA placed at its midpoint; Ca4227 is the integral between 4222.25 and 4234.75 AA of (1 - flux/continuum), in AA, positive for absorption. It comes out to 1.1 AA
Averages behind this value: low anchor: 1.49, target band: 1.34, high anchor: 1.46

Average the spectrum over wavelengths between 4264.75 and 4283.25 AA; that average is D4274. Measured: 1.29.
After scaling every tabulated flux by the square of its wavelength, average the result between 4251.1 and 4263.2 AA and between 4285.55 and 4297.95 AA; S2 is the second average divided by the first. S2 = 0.91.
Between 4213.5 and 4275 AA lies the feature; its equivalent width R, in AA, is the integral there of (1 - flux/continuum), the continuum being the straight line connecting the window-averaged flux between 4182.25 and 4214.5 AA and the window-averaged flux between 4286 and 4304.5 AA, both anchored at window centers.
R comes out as -3.0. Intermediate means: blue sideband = 1.38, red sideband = 1.22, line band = 1.37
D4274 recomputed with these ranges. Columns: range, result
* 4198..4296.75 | 1.35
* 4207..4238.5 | 1.37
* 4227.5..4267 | 1.37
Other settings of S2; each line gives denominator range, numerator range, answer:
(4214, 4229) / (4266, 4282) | 0.95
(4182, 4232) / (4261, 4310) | 0.95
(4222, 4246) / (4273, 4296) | 0.94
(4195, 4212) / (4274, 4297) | 0.98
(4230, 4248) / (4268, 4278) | 0.94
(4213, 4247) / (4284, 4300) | 0.94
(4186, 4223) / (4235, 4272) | 1.01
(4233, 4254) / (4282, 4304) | 0.92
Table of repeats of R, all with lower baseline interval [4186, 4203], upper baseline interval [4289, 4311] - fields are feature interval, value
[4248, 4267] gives -1.56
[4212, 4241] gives -1.25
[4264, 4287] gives -1.09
